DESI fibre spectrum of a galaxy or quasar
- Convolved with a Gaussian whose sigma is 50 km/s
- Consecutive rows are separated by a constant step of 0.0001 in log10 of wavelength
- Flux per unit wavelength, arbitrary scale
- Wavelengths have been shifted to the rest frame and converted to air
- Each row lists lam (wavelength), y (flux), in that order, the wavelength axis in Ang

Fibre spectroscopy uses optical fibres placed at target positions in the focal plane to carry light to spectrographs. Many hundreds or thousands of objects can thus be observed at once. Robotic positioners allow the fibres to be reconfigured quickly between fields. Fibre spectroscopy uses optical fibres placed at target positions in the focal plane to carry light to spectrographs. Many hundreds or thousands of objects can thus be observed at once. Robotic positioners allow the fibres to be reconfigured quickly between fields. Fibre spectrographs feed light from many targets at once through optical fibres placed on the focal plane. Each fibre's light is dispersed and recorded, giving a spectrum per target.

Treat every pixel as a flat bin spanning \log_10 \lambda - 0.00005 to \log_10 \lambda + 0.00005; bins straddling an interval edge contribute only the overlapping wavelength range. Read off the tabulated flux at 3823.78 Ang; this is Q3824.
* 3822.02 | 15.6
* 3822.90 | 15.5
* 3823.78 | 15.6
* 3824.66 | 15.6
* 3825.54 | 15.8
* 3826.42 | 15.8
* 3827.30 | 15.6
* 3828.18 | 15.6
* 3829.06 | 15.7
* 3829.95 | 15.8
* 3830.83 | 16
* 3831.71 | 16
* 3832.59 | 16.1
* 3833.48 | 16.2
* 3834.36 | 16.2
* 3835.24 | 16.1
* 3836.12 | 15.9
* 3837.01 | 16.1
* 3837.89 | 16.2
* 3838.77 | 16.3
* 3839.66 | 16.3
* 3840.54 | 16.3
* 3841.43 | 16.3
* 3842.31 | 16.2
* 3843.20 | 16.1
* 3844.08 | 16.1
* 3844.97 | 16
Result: 15.6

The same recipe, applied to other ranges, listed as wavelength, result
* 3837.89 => 16.2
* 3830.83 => 16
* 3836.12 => 15.9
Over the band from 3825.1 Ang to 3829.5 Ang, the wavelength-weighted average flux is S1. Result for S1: 15.7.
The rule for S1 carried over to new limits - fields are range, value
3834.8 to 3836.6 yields 16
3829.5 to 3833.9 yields 16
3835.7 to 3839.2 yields 16.1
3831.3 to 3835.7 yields 16.1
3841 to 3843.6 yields 16.2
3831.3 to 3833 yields 16.1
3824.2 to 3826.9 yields 15.8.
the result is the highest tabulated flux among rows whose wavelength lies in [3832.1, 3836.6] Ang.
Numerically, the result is 16.2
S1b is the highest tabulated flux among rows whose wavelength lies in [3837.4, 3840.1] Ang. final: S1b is 16.3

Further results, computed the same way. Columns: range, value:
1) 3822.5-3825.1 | 15.6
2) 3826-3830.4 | 15.8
